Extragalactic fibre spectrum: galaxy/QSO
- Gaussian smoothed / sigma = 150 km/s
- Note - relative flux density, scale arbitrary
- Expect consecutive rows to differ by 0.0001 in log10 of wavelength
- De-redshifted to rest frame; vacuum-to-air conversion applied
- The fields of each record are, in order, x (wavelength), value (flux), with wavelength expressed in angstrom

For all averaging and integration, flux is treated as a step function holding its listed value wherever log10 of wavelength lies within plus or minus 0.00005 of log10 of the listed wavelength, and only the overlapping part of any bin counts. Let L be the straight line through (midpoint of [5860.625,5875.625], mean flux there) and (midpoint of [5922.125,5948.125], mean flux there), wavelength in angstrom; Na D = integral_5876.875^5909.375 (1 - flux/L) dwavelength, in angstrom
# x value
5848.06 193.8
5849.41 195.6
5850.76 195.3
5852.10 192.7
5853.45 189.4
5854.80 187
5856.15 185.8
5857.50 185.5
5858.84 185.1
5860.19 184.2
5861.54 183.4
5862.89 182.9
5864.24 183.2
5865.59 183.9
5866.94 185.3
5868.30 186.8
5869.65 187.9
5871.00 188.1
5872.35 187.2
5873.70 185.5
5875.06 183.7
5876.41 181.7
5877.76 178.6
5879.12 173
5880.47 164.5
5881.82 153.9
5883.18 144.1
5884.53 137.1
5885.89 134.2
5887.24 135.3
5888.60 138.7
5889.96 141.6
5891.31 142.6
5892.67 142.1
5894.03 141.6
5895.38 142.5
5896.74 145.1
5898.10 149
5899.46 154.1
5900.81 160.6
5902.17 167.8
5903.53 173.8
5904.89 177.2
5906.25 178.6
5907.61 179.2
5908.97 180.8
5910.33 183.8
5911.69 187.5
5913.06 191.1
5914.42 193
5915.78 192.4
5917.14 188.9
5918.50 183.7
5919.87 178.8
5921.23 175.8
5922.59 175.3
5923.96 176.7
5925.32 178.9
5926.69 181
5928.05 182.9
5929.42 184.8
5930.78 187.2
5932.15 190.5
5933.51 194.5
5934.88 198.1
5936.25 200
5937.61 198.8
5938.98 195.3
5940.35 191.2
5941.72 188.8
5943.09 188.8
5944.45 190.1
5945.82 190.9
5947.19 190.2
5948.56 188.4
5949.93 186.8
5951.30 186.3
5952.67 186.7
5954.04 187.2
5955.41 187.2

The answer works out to 5.4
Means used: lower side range 185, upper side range 189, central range 156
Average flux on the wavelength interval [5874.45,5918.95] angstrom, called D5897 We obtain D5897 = 164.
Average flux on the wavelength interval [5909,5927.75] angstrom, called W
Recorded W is 183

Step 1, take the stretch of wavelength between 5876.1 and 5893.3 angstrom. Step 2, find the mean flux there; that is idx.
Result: 151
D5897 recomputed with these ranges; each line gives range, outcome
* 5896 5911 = 168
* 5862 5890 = 169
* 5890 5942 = 177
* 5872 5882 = 177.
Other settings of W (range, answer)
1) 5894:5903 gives 153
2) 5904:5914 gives 183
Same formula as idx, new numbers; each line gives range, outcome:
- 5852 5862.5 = 186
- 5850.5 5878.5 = 186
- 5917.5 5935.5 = 184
